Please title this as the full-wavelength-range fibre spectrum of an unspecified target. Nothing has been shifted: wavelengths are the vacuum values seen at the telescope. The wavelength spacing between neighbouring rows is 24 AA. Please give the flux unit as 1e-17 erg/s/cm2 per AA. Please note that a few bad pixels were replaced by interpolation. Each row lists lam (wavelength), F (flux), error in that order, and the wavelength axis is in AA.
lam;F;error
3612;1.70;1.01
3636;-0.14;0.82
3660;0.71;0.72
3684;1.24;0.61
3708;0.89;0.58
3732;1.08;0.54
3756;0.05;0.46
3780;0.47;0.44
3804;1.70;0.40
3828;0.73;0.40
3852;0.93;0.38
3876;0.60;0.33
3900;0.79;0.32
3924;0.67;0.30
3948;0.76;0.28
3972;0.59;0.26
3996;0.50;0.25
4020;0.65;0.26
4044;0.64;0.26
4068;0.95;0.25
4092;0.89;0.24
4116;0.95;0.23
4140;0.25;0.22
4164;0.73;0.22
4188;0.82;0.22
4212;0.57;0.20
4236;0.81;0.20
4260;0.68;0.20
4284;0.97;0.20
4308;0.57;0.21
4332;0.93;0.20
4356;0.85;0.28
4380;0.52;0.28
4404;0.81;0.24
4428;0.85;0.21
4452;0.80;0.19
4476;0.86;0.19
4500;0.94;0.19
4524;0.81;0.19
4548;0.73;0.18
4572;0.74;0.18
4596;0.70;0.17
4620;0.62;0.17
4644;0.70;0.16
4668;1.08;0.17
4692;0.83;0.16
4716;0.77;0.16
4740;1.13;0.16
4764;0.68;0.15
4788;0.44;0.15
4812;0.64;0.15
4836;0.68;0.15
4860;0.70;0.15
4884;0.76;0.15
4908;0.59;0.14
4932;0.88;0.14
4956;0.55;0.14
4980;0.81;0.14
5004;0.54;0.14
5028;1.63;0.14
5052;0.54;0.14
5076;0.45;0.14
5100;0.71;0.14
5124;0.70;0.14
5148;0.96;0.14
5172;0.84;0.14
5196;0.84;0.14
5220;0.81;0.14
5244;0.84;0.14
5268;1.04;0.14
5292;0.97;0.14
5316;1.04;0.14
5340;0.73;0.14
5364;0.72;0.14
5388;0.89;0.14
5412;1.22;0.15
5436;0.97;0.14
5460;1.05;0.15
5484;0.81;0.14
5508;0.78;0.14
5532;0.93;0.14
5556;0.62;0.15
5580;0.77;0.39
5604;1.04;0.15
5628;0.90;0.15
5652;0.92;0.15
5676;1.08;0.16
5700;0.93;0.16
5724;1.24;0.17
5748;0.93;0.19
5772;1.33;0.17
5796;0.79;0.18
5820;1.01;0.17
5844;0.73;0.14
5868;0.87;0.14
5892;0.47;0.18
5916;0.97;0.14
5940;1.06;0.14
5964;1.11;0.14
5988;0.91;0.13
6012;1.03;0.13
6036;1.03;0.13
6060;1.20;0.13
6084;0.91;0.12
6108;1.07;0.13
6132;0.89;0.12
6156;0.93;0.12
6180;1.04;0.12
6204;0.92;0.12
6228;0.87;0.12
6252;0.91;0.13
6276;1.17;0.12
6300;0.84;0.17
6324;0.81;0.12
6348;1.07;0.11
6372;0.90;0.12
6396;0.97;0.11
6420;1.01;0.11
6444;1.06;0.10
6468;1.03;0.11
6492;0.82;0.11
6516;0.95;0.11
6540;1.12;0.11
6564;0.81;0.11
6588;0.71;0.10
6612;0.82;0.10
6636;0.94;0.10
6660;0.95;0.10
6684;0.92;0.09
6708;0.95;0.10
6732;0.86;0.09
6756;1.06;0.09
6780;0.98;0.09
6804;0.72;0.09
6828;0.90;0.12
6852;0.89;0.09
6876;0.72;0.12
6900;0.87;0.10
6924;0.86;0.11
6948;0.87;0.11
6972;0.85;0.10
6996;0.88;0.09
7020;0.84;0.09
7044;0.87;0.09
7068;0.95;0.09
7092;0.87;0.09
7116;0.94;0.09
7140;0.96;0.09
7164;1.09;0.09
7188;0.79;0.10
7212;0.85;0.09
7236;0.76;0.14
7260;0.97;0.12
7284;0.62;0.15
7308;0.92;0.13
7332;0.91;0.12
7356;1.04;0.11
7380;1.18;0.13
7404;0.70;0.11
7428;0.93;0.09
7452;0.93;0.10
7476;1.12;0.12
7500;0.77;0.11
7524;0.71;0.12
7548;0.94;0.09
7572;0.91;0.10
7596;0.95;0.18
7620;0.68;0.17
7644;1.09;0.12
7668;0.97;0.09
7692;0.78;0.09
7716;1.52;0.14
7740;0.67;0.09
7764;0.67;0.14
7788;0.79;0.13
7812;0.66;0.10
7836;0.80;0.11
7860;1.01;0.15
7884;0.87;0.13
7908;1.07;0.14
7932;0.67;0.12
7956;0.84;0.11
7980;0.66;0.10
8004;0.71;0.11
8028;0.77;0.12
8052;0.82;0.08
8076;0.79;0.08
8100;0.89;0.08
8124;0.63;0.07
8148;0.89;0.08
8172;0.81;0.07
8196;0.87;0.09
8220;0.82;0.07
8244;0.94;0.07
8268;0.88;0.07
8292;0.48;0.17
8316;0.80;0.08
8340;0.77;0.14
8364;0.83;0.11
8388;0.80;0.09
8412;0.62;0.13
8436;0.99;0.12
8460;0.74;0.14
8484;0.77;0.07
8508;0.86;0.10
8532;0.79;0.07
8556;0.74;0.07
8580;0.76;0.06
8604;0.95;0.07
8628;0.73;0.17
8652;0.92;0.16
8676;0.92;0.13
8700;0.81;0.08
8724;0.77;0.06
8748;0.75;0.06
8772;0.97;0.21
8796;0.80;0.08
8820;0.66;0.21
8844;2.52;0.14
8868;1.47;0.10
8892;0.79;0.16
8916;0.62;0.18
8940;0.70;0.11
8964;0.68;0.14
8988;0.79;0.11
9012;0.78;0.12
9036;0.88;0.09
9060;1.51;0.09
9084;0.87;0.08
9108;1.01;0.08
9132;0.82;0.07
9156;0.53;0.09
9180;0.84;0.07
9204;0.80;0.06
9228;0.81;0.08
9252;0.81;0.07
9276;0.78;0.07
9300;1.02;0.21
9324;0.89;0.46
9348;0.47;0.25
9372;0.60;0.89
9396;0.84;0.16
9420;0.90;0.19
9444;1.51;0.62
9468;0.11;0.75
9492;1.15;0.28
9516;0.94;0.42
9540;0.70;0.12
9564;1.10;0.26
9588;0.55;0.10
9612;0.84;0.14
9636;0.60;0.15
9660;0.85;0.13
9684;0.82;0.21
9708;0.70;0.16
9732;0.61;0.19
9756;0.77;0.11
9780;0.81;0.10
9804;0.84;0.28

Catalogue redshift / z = 0.35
